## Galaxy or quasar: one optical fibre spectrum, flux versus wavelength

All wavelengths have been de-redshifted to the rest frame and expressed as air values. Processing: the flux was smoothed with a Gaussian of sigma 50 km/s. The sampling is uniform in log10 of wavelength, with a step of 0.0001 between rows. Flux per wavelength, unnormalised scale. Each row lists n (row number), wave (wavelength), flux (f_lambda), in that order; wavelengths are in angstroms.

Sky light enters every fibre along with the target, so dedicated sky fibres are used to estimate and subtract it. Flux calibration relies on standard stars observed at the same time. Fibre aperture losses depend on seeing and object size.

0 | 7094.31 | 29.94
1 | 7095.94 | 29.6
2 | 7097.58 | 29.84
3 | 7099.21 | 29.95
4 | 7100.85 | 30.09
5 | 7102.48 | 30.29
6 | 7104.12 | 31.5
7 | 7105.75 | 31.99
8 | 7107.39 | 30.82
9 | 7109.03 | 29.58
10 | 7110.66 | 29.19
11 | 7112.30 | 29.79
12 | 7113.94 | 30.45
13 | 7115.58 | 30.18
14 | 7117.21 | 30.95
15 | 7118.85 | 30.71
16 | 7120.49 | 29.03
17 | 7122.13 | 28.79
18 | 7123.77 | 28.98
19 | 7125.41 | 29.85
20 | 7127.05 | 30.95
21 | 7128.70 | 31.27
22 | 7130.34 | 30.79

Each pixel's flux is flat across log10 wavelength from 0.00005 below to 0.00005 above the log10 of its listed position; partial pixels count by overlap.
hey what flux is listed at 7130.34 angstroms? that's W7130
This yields 30.79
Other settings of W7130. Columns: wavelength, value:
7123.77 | 28.98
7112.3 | 29.79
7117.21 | 30.95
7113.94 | 30.45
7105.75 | 31.99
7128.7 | 31.27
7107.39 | 30.82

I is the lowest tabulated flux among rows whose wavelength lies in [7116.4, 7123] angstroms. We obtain 28.79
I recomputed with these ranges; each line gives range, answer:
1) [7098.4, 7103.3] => 29.95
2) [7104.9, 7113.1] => 29.19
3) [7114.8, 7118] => 30.18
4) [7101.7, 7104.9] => 30.29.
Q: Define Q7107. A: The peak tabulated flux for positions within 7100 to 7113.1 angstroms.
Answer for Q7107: 31.99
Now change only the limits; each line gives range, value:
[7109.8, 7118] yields 30.95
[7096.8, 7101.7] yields 30.09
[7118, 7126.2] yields 30.71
